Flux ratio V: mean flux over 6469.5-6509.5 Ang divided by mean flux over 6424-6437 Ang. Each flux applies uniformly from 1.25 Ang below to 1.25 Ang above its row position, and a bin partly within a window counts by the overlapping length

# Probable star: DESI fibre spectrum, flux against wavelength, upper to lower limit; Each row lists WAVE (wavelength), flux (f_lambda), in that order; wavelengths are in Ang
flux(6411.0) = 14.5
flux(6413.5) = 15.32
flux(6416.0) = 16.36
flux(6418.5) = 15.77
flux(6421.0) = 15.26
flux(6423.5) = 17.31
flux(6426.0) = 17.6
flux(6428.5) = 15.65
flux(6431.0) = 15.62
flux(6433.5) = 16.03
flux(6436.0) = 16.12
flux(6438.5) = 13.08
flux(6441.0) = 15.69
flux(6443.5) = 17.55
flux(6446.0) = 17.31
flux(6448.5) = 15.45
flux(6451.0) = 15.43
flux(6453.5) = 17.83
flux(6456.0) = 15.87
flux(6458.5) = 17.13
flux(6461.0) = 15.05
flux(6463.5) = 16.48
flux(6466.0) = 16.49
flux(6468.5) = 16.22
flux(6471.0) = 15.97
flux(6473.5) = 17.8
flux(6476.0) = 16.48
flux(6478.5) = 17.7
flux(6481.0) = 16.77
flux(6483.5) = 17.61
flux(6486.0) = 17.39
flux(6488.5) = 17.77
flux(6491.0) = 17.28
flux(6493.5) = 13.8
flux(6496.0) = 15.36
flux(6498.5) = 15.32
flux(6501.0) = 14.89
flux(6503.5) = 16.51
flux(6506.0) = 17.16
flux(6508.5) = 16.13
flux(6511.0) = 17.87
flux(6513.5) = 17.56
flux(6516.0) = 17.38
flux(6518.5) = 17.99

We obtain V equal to 1.01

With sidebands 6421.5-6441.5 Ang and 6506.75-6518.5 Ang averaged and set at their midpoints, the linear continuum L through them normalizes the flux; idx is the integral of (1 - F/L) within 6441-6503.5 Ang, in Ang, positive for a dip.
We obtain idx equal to 0.5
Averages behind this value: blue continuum 15.9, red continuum 17.3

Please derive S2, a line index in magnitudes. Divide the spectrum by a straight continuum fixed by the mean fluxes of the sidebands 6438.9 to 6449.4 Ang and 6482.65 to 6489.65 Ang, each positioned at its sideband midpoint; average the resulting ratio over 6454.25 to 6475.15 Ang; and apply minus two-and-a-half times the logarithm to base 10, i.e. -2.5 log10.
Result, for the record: 0.032 mag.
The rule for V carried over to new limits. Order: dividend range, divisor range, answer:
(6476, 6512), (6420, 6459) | 1.02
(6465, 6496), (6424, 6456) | 1.04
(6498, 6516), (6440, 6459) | 1.00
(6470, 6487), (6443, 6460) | 1.03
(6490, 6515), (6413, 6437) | 1.00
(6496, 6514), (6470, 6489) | 0.95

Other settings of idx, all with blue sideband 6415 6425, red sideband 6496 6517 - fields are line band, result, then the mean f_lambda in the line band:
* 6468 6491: -0.97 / 17.1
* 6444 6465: -0.04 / 16.4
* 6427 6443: 0.75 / 15.5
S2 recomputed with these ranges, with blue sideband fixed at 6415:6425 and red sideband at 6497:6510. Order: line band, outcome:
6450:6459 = -0.028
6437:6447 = 0.019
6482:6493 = -0.077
